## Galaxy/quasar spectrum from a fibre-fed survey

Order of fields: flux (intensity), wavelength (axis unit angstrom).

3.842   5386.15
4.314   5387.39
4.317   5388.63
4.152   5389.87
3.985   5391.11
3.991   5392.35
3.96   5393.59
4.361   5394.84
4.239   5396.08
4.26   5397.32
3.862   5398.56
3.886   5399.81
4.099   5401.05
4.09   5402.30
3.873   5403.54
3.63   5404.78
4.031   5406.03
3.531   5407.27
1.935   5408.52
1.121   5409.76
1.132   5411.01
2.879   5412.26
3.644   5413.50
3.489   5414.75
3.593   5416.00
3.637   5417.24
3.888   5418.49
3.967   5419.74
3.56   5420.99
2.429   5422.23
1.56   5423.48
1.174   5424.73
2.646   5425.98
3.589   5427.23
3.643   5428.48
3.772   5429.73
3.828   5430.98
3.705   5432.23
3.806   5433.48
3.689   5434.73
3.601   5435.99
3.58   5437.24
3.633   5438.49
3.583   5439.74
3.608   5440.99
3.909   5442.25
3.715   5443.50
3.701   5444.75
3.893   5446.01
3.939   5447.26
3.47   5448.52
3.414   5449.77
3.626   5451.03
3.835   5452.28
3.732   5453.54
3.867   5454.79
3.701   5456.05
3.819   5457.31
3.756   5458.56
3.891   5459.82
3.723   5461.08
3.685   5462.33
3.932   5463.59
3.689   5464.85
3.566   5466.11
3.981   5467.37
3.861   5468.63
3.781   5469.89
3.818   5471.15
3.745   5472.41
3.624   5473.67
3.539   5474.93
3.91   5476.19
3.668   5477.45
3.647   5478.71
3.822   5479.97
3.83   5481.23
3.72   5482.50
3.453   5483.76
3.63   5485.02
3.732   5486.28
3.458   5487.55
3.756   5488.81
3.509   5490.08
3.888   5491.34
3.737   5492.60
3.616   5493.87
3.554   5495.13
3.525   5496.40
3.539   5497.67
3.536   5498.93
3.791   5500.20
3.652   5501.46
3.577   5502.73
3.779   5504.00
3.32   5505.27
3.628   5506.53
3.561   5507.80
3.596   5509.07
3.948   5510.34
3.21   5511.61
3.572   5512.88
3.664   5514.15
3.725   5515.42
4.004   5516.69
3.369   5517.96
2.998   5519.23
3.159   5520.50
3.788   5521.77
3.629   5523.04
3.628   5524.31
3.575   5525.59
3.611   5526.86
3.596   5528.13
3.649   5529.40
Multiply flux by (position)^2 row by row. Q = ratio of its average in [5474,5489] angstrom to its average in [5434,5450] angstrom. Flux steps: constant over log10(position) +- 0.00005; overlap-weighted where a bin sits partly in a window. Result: 1.0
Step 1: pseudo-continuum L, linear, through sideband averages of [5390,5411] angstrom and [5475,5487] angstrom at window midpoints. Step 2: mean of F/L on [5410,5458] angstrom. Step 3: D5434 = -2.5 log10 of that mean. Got 0.07 mag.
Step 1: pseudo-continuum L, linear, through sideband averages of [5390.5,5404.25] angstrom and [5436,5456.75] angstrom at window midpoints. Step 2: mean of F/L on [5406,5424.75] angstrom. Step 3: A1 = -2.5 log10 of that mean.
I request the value 0.34 mag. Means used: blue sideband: 4.05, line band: 2.87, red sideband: 3.7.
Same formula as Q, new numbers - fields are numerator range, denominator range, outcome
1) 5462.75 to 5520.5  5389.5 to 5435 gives 1.10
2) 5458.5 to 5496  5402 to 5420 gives 1.19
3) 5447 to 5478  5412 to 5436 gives 1.15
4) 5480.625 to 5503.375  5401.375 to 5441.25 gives 1.15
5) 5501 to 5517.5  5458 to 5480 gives 0.98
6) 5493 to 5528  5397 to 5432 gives 1.14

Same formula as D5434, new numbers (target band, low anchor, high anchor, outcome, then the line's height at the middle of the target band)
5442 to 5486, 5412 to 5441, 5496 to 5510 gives -0.079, 3.48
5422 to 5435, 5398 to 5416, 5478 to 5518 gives 0.087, 3.33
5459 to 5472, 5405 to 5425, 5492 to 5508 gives -0.146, 3.31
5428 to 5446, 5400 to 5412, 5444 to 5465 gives -0.061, 3.5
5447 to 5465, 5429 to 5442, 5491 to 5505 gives -0.019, 3.67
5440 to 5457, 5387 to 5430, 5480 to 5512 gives -0.061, 3.52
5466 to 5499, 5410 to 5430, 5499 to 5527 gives -0.094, 3.39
